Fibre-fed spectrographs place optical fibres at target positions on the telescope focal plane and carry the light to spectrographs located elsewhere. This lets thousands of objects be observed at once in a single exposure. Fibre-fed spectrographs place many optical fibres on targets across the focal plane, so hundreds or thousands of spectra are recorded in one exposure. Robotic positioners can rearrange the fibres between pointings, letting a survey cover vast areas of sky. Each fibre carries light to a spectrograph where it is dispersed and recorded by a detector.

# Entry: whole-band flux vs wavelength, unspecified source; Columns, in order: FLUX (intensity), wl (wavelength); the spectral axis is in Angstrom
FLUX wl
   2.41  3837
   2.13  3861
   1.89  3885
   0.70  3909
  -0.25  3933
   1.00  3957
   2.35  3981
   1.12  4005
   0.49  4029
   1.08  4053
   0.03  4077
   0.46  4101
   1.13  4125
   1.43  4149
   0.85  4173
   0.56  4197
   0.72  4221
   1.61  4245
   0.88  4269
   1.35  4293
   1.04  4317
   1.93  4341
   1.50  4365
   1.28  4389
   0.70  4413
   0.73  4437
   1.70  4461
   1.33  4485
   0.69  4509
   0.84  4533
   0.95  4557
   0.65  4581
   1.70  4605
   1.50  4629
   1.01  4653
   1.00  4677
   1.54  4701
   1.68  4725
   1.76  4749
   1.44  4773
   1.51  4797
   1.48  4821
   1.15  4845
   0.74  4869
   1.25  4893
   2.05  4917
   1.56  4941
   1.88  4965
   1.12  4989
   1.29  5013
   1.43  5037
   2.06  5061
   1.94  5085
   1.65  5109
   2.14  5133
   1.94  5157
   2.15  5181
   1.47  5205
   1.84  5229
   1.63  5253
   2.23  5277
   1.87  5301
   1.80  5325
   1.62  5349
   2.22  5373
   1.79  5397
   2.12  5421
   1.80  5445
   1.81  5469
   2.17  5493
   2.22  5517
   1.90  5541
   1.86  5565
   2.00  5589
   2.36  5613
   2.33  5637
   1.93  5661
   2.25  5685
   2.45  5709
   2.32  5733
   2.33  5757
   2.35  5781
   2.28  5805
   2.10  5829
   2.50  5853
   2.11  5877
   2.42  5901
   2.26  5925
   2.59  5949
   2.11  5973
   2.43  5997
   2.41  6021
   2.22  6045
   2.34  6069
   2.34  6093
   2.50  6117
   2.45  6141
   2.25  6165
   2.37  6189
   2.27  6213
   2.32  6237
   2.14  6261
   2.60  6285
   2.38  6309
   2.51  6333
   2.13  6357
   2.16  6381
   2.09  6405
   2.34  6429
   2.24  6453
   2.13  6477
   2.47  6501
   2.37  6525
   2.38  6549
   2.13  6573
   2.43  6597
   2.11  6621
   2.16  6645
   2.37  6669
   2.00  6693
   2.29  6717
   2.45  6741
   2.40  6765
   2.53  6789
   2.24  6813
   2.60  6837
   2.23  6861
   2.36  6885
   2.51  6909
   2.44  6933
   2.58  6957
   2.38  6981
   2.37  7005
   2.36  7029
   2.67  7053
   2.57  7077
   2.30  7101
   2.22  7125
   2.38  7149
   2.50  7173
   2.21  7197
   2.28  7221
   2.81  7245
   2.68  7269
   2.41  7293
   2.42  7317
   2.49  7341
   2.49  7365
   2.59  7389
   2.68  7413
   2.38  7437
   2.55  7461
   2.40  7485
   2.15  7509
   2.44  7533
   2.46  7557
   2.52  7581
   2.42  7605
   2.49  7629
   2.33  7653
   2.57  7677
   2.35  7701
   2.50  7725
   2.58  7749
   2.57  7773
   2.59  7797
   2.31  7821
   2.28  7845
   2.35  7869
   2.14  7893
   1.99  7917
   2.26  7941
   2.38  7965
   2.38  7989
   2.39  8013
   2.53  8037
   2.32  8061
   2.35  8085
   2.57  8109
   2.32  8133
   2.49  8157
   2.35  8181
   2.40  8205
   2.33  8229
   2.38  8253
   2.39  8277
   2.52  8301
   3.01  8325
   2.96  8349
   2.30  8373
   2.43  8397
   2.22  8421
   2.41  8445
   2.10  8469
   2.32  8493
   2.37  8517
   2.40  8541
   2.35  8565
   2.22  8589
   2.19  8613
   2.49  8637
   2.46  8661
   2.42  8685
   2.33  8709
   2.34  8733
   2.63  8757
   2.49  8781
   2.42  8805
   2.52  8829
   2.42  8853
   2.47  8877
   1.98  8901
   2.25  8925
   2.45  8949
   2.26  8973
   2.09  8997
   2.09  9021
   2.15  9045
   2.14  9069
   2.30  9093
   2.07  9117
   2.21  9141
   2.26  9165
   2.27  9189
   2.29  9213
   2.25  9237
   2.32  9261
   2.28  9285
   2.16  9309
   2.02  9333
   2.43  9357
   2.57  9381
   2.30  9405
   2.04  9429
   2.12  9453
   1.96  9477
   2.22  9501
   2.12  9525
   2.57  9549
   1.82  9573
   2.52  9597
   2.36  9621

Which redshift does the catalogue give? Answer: 0.269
